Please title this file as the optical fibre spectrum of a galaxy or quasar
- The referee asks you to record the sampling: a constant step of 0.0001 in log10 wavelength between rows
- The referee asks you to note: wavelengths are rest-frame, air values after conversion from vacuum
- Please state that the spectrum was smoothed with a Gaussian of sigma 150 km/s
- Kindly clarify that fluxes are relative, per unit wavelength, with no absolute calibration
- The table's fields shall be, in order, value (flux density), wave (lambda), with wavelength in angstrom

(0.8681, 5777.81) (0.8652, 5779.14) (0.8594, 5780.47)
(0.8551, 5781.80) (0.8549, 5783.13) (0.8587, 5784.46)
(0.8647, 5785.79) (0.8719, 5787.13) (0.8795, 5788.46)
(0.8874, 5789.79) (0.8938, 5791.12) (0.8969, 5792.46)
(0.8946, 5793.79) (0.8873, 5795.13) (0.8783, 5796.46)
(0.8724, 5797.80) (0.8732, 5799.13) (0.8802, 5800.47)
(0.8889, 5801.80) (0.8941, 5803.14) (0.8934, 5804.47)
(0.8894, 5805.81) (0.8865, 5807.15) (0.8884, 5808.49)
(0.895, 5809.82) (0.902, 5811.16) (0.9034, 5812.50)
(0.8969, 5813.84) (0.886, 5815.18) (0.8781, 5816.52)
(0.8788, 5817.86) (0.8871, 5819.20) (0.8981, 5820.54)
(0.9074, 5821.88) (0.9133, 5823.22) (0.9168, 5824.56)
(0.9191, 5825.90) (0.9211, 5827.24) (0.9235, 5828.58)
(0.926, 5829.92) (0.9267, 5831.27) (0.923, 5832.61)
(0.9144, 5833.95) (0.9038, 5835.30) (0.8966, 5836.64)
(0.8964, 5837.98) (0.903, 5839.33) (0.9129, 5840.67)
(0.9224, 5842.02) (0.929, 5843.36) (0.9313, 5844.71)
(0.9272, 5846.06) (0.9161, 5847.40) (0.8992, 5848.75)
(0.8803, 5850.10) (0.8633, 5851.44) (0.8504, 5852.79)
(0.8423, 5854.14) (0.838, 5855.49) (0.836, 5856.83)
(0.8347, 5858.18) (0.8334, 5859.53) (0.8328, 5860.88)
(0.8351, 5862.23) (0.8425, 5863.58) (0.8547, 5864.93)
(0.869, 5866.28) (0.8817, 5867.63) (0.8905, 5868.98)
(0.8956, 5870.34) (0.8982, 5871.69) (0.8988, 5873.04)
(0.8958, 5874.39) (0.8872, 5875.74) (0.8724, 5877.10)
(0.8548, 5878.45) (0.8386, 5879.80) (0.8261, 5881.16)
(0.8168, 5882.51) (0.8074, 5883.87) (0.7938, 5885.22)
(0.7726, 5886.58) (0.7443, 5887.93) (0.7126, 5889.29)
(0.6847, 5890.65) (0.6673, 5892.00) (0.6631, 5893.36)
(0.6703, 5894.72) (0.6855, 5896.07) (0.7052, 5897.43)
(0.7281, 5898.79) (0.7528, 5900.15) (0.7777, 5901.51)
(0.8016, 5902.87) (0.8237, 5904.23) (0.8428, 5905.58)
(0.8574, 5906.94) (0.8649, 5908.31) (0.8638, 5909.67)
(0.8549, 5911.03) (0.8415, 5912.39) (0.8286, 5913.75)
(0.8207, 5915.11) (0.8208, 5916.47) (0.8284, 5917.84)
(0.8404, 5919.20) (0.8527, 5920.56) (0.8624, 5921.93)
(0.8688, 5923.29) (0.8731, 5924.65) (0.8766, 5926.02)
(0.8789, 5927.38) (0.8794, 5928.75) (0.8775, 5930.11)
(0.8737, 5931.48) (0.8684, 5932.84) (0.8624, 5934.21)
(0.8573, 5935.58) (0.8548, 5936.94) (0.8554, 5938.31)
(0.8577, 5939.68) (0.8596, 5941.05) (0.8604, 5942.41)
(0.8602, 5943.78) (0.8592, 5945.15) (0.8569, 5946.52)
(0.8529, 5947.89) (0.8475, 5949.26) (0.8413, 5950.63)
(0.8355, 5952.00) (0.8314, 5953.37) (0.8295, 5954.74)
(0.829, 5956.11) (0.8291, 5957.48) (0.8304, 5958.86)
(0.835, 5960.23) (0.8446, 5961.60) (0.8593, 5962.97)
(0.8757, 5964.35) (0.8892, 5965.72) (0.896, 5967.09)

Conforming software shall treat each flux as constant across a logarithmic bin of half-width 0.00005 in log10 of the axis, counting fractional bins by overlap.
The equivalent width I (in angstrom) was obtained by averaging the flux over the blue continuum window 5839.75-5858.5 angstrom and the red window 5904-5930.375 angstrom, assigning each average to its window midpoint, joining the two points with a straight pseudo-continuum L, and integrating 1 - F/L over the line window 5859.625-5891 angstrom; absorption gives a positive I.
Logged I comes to 1.3 angstrom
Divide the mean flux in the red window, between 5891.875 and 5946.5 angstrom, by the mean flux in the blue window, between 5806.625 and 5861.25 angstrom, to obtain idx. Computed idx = 0.92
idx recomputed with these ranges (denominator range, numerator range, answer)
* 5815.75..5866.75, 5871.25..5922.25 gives 0.90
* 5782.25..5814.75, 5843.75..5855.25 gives 1.00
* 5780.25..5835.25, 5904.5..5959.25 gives 0.95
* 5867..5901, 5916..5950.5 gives 1.08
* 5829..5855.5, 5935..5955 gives 0.94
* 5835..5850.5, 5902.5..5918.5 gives 0.92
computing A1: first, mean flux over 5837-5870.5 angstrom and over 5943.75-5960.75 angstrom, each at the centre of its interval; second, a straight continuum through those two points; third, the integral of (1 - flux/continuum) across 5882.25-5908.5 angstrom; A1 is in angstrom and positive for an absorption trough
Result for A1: 3.2 angstrom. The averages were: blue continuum 0.876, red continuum 0.841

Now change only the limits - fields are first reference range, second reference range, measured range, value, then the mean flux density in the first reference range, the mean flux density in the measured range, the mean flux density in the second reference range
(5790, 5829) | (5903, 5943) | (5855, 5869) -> 0.4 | 0.894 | 0.849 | 0.855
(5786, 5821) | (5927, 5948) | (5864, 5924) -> 3.9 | 0.887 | 0.814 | 0.863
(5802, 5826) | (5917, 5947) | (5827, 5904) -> 3.5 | 0.896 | 0.841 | 0.862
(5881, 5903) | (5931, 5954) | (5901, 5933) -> -2.1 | 0.738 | 0.849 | 0.855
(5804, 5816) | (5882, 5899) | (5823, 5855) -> -2.8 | 0.893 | 0.906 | 0.726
